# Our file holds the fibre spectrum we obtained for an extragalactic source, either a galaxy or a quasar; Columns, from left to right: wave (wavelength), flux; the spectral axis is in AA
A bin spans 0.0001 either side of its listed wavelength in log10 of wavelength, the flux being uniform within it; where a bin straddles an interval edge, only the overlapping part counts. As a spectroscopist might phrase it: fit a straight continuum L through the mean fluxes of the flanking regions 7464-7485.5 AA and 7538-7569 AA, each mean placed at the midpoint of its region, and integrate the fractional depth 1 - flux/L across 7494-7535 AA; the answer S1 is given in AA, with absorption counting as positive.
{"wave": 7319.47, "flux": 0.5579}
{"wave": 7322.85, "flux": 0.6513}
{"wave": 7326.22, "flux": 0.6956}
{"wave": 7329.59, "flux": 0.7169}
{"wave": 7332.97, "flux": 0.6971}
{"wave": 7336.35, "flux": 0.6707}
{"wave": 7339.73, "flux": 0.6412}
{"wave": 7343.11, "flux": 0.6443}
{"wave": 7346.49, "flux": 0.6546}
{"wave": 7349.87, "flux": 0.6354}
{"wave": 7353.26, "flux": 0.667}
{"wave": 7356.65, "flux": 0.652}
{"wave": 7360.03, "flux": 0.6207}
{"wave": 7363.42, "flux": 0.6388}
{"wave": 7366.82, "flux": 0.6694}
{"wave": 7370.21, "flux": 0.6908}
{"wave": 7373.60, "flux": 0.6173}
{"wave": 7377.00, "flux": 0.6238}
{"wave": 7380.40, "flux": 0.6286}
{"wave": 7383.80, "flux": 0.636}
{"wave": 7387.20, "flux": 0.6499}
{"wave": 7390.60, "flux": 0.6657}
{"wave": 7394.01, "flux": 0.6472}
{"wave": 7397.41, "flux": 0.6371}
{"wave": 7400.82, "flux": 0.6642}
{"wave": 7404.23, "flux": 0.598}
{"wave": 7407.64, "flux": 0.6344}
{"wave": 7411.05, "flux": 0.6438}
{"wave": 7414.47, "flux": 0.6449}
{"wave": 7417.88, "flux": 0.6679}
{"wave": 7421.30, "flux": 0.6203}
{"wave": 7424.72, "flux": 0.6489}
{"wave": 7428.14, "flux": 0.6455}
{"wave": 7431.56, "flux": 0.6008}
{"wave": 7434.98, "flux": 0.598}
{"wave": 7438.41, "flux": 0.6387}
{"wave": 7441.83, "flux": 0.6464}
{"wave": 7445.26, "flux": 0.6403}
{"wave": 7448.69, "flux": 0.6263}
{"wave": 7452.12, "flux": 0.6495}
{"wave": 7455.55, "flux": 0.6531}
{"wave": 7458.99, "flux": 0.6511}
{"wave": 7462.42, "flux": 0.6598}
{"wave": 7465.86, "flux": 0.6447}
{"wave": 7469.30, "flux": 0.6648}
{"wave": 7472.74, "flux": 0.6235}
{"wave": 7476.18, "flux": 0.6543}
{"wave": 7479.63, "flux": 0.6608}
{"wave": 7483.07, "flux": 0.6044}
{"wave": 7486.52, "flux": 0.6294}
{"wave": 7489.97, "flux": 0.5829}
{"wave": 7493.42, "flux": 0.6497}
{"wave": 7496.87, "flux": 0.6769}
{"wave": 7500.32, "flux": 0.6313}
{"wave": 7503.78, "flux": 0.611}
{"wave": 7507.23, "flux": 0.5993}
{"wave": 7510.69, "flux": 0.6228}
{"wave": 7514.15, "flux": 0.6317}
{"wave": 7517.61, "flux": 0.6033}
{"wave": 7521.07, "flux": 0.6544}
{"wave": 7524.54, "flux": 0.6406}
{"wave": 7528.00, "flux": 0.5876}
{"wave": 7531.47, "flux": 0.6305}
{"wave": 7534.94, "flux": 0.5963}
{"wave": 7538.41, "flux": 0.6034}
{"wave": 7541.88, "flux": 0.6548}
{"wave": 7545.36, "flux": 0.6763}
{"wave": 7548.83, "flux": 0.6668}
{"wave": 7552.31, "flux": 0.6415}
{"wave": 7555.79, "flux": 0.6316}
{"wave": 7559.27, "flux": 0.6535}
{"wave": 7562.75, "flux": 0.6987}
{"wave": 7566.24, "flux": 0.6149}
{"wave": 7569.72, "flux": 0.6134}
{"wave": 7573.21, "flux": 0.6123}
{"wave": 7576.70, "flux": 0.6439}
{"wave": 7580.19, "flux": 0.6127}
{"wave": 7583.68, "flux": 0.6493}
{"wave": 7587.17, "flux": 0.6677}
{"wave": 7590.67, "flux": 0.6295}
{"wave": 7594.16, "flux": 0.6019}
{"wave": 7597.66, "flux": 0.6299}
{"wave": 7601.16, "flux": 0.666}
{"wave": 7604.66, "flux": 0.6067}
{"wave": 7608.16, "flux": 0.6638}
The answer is 1.3 AA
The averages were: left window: 0.642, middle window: 0.626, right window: 0.65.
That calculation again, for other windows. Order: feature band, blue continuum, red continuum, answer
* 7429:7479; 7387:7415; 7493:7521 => -0.35 AA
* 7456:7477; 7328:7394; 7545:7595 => -0.09 AA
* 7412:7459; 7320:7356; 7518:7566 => 1.02 AA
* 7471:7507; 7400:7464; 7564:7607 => 0.24 AA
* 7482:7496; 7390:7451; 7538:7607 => 0.38 AA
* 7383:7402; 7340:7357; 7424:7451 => -0.30 AA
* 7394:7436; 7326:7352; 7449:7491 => 1.10 AA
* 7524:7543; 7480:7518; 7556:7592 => 0.45 AA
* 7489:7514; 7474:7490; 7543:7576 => 0.31 AA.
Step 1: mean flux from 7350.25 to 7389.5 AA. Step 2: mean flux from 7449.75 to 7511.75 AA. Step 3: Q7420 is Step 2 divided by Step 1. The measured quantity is 1.0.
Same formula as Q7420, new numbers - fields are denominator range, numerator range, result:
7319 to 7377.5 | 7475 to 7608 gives 0.97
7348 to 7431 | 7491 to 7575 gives 0.98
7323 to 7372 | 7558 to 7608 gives 0.96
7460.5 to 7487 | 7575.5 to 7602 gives 0.99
